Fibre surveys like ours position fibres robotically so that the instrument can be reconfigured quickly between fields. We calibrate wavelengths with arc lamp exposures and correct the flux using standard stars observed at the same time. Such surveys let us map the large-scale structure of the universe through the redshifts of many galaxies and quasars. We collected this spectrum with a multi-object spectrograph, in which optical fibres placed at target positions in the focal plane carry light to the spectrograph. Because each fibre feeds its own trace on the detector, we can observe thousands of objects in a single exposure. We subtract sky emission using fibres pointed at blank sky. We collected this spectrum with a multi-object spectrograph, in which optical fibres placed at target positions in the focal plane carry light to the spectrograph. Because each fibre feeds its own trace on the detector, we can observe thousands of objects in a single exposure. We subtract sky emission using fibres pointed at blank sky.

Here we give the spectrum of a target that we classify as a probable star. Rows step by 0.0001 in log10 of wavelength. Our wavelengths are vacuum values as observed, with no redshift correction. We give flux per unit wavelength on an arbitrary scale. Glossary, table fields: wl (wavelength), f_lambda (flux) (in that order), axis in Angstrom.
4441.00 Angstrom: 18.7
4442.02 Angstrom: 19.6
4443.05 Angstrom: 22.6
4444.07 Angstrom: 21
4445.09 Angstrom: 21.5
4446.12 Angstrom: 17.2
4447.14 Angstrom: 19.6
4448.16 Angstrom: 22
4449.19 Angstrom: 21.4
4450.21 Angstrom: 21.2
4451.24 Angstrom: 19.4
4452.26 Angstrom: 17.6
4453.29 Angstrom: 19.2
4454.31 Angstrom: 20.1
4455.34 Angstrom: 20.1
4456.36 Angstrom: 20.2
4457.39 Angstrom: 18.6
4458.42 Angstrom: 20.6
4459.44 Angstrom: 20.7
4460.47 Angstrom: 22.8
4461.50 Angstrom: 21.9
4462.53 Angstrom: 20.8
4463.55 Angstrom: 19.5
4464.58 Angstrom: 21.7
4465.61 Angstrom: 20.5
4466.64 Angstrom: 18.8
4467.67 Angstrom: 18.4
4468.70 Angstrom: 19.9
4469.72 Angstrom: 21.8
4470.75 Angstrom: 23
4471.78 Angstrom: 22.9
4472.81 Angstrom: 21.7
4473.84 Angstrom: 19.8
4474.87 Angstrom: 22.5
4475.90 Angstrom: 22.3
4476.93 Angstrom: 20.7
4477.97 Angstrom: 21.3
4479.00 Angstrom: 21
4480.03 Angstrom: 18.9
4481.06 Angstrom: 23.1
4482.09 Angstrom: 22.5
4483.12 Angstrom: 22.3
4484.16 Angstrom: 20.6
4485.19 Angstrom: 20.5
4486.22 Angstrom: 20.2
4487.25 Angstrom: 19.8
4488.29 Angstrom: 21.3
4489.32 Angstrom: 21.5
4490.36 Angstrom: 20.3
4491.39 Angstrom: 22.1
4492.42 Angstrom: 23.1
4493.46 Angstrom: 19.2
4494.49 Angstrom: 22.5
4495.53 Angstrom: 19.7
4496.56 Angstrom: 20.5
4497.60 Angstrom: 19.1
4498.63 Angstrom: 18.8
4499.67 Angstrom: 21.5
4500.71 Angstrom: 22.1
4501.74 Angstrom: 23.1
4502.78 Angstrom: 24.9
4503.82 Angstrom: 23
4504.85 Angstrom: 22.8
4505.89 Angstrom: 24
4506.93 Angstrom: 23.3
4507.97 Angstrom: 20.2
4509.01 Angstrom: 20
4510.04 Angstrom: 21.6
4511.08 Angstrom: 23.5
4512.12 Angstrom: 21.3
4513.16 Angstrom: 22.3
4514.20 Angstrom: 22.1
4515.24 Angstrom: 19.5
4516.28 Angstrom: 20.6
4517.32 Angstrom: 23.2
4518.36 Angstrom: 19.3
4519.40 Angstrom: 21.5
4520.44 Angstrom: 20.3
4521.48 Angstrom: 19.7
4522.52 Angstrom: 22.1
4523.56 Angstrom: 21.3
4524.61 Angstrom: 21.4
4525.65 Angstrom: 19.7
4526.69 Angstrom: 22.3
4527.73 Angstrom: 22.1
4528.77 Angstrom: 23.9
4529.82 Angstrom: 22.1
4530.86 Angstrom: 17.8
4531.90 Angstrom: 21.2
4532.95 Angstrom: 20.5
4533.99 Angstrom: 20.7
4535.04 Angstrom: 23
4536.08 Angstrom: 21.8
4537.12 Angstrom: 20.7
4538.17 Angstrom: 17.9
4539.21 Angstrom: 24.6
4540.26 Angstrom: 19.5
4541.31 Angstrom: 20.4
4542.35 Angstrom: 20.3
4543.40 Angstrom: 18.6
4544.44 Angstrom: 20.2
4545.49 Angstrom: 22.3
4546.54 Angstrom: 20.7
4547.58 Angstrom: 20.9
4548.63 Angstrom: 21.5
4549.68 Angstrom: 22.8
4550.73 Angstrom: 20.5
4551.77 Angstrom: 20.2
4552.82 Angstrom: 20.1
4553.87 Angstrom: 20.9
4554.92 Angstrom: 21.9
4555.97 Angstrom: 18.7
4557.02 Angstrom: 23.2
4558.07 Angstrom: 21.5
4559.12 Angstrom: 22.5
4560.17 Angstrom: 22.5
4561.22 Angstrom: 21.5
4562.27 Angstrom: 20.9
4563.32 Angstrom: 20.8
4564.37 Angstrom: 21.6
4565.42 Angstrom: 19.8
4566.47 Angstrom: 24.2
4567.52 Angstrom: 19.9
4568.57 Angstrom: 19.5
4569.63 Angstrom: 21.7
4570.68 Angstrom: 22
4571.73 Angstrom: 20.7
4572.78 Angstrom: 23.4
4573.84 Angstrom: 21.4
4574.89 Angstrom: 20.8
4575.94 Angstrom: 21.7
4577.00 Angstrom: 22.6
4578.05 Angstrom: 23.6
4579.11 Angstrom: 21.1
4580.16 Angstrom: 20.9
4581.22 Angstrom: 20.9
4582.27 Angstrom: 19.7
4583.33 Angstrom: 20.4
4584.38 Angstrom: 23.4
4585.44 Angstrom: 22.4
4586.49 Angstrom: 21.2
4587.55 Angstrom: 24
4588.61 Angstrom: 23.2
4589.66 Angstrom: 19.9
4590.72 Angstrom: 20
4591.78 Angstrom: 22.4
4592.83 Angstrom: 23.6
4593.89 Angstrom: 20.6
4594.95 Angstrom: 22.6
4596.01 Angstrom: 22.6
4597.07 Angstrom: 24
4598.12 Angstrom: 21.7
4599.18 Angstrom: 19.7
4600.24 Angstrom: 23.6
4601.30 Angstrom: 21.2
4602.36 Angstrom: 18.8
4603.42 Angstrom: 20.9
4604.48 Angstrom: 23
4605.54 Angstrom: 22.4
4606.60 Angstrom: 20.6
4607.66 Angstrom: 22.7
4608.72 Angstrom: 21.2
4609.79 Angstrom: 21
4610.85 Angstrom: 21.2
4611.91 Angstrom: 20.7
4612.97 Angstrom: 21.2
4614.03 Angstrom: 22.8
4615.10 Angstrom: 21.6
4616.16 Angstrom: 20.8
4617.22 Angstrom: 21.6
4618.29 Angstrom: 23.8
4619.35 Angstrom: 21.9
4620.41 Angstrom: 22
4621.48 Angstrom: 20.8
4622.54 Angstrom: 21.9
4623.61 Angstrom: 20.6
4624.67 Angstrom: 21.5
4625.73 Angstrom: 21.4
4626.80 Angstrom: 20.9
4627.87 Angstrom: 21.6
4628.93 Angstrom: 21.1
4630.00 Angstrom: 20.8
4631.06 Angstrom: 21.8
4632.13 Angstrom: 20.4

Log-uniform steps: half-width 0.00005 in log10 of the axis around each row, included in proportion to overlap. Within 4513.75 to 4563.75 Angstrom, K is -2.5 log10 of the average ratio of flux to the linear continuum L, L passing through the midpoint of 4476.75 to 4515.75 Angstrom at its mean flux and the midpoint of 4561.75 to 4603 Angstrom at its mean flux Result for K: 0.022 mag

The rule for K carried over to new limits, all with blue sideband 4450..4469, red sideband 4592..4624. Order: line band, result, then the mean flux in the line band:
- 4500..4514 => -0.09 mag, 22.4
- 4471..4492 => -0.05 mag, 21.3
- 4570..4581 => -0.02 mag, 21.8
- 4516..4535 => -0.02 mag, 21.1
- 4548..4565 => -0.01 mag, 21.3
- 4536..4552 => 0.01 mag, 20.8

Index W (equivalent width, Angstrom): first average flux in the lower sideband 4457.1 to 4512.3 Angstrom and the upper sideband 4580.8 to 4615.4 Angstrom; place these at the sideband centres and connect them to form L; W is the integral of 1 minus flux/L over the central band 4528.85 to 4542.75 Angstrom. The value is 0.35 Angstrom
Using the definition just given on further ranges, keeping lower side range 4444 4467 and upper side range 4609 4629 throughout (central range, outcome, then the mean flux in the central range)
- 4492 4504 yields -0.47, 21.4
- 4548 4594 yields -0.81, 21.5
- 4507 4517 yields -0.32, 21.4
